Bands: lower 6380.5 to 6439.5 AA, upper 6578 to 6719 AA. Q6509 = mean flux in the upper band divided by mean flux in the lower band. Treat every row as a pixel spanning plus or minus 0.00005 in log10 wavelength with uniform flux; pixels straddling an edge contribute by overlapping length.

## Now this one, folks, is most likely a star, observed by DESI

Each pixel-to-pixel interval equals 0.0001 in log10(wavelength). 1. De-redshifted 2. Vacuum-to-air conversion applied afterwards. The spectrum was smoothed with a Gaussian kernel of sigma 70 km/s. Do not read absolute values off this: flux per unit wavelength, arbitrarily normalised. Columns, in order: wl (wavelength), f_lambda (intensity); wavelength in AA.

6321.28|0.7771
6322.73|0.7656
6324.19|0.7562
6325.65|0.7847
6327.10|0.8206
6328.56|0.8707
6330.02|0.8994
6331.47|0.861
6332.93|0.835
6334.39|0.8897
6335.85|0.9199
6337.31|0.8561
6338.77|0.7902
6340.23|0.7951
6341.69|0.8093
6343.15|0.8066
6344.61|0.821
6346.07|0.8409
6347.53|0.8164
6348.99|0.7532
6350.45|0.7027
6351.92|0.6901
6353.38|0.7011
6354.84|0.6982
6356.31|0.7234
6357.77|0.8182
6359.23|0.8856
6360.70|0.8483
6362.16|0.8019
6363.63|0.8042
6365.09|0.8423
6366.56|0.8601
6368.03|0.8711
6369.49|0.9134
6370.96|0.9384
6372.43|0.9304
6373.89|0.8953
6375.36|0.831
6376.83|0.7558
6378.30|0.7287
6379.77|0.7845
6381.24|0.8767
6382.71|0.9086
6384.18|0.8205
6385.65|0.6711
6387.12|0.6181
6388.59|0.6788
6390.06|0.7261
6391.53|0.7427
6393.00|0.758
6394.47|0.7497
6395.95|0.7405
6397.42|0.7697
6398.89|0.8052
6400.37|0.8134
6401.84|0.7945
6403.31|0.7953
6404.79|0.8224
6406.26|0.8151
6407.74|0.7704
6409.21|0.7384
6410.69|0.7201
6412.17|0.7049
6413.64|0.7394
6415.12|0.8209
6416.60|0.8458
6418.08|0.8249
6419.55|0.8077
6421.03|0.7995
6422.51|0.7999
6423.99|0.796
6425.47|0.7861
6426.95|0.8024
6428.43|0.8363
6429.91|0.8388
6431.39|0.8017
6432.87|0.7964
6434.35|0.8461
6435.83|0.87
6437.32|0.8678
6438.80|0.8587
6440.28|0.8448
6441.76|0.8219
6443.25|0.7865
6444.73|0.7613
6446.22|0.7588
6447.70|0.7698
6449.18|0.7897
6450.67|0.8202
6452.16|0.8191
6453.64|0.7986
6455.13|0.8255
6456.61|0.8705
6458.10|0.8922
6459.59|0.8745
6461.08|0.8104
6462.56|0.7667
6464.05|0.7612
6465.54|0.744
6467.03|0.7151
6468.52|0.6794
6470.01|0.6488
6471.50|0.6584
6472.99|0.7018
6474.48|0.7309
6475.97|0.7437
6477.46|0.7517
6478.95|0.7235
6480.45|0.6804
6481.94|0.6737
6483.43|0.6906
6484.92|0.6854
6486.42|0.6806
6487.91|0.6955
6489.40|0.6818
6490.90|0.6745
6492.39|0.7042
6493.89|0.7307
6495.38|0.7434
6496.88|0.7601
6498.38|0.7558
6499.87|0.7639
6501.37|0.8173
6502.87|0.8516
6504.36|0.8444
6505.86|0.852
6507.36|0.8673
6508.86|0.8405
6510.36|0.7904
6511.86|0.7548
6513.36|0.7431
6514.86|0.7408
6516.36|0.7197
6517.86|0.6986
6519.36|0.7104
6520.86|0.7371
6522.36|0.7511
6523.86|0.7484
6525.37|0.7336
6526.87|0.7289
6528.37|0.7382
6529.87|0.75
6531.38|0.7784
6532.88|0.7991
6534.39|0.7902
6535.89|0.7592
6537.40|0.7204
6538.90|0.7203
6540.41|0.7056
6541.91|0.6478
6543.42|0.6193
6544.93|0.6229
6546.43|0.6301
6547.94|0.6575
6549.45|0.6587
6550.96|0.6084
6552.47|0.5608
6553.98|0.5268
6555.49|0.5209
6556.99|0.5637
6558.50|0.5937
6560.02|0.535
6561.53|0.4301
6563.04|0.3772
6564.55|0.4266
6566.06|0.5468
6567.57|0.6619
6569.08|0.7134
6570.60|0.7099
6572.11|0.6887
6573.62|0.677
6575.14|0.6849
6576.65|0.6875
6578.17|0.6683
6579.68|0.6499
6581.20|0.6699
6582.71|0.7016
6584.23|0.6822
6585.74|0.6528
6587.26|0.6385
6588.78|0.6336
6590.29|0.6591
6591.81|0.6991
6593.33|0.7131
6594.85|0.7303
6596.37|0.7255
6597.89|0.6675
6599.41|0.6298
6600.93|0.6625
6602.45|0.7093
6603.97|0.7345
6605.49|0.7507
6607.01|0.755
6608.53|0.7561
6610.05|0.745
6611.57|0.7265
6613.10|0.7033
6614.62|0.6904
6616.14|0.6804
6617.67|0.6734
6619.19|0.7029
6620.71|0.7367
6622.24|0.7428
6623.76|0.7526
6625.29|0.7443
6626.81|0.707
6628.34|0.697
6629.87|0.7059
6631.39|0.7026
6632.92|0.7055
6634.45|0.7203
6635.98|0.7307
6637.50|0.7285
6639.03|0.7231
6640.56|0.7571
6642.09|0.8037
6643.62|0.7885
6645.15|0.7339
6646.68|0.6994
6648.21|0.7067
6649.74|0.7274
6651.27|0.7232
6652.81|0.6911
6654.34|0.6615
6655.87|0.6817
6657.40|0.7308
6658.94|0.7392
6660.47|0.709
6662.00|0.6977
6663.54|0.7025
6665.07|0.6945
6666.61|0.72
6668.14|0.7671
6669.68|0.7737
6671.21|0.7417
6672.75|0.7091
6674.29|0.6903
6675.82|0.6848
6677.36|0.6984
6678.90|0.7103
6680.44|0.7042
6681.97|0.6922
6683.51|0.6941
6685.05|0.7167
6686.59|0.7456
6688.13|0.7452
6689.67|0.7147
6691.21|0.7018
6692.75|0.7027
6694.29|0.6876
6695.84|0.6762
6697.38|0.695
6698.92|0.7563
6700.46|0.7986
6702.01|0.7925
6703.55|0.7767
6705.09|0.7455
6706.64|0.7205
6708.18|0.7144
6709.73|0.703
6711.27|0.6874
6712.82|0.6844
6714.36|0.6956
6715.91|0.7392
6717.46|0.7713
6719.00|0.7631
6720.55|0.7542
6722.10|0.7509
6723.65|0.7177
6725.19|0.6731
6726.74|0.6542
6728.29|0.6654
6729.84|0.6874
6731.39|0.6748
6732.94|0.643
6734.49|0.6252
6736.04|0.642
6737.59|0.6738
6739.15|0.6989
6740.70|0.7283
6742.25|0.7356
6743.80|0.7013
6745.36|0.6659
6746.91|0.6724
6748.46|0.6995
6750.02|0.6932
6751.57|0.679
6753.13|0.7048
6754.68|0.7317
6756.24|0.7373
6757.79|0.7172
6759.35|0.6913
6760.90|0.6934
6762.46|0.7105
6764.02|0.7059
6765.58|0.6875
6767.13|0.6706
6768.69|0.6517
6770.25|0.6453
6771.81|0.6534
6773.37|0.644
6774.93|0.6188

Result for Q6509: 0.90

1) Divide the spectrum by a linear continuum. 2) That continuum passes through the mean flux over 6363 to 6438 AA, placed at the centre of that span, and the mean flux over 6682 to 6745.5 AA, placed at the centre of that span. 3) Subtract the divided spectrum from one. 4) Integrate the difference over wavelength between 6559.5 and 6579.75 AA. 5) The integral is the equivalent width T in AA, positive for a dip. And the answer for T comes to 4.0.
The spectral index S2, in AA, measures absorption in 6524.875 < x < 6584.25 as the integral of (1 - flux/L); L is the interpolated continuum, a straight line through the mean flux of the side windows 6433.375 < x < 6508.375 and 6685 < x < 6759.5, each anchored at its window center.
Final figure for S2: 8.1 AA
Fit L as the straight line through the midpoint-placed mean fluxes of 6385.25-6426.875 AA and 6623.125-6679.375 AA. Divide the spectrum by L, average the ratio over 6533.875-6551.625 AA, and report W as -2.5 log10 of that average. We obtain 0.10 mag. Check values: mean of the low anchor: 0.768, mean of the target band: 0.677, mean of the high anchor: 0.72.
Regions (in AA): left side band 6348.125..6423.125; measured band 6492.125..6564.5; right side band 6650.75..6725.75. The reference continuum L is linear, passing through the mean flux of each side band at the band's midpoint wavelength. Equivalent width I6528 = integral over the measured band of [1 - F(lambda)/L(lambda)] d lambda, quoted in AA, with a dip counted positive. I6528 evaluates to 5.5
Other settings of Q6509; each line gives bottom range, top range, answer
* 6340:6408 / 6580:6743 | 0.89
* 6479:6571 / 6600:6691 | 1.04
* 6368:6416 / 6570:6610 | 0.88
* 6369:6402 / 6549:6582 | 0.75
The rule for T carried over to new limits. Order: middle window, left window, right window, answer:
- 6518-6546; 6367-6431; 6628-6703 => 1.26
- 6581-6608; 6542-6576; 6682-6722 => -2.78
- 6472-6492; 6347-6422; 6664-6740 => 1.70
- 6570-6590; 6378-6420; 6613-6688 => 1.66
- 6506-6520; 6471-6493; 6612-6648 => -1.26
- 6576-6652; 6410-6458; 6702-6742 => 3.59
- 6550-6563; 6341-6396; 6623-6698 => 3.66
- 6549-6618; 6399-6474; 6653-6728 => 9.14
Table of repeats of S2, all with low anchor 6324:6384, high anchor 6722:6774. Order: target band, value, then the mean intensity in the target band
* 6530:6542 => 0.2 AA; 0.746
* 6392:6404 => 0.5 AA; 0.778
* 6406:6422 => 0.4 AA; 0.78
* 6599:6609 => 0.3 AA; 0.716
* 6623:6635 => 0.2 AA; 0.717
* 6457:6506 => 2.3 AA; 0.742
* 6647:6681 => 0.1 AA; 0.712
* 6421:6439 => -0.6 AA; 0.823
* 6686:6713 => -0.9 AA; 0.726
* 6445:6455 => 0.0 AA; 0.793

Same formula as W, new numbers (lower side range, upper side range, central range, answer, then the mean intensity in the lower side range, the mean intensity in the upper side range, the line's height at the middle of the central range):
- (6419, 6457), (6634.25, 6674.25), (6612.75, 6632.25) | 0.04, 0.814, 0.725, 0.738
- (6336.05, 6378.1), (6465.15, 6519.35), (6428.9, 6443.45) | -0.09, 0.815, 0.737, 0.769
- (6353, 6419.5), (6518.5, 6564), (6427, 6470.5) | -0.09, 0.794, 0.656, 0.739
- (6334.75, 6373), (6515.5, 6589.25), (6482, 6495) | 0.02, 0.817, 0.658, 0.709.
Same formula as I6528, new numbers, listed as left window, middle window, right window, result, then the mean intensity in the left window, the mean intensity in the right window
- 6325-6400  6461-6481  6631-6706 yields 1.4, 0.805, 0.722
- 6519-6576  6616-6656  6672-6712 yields -1.6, 0.653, 0.718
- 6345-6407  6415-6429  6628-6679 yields -0.5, 0.794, 0.72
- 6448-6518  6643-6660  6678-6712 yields 0.3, 0.757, 0.722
